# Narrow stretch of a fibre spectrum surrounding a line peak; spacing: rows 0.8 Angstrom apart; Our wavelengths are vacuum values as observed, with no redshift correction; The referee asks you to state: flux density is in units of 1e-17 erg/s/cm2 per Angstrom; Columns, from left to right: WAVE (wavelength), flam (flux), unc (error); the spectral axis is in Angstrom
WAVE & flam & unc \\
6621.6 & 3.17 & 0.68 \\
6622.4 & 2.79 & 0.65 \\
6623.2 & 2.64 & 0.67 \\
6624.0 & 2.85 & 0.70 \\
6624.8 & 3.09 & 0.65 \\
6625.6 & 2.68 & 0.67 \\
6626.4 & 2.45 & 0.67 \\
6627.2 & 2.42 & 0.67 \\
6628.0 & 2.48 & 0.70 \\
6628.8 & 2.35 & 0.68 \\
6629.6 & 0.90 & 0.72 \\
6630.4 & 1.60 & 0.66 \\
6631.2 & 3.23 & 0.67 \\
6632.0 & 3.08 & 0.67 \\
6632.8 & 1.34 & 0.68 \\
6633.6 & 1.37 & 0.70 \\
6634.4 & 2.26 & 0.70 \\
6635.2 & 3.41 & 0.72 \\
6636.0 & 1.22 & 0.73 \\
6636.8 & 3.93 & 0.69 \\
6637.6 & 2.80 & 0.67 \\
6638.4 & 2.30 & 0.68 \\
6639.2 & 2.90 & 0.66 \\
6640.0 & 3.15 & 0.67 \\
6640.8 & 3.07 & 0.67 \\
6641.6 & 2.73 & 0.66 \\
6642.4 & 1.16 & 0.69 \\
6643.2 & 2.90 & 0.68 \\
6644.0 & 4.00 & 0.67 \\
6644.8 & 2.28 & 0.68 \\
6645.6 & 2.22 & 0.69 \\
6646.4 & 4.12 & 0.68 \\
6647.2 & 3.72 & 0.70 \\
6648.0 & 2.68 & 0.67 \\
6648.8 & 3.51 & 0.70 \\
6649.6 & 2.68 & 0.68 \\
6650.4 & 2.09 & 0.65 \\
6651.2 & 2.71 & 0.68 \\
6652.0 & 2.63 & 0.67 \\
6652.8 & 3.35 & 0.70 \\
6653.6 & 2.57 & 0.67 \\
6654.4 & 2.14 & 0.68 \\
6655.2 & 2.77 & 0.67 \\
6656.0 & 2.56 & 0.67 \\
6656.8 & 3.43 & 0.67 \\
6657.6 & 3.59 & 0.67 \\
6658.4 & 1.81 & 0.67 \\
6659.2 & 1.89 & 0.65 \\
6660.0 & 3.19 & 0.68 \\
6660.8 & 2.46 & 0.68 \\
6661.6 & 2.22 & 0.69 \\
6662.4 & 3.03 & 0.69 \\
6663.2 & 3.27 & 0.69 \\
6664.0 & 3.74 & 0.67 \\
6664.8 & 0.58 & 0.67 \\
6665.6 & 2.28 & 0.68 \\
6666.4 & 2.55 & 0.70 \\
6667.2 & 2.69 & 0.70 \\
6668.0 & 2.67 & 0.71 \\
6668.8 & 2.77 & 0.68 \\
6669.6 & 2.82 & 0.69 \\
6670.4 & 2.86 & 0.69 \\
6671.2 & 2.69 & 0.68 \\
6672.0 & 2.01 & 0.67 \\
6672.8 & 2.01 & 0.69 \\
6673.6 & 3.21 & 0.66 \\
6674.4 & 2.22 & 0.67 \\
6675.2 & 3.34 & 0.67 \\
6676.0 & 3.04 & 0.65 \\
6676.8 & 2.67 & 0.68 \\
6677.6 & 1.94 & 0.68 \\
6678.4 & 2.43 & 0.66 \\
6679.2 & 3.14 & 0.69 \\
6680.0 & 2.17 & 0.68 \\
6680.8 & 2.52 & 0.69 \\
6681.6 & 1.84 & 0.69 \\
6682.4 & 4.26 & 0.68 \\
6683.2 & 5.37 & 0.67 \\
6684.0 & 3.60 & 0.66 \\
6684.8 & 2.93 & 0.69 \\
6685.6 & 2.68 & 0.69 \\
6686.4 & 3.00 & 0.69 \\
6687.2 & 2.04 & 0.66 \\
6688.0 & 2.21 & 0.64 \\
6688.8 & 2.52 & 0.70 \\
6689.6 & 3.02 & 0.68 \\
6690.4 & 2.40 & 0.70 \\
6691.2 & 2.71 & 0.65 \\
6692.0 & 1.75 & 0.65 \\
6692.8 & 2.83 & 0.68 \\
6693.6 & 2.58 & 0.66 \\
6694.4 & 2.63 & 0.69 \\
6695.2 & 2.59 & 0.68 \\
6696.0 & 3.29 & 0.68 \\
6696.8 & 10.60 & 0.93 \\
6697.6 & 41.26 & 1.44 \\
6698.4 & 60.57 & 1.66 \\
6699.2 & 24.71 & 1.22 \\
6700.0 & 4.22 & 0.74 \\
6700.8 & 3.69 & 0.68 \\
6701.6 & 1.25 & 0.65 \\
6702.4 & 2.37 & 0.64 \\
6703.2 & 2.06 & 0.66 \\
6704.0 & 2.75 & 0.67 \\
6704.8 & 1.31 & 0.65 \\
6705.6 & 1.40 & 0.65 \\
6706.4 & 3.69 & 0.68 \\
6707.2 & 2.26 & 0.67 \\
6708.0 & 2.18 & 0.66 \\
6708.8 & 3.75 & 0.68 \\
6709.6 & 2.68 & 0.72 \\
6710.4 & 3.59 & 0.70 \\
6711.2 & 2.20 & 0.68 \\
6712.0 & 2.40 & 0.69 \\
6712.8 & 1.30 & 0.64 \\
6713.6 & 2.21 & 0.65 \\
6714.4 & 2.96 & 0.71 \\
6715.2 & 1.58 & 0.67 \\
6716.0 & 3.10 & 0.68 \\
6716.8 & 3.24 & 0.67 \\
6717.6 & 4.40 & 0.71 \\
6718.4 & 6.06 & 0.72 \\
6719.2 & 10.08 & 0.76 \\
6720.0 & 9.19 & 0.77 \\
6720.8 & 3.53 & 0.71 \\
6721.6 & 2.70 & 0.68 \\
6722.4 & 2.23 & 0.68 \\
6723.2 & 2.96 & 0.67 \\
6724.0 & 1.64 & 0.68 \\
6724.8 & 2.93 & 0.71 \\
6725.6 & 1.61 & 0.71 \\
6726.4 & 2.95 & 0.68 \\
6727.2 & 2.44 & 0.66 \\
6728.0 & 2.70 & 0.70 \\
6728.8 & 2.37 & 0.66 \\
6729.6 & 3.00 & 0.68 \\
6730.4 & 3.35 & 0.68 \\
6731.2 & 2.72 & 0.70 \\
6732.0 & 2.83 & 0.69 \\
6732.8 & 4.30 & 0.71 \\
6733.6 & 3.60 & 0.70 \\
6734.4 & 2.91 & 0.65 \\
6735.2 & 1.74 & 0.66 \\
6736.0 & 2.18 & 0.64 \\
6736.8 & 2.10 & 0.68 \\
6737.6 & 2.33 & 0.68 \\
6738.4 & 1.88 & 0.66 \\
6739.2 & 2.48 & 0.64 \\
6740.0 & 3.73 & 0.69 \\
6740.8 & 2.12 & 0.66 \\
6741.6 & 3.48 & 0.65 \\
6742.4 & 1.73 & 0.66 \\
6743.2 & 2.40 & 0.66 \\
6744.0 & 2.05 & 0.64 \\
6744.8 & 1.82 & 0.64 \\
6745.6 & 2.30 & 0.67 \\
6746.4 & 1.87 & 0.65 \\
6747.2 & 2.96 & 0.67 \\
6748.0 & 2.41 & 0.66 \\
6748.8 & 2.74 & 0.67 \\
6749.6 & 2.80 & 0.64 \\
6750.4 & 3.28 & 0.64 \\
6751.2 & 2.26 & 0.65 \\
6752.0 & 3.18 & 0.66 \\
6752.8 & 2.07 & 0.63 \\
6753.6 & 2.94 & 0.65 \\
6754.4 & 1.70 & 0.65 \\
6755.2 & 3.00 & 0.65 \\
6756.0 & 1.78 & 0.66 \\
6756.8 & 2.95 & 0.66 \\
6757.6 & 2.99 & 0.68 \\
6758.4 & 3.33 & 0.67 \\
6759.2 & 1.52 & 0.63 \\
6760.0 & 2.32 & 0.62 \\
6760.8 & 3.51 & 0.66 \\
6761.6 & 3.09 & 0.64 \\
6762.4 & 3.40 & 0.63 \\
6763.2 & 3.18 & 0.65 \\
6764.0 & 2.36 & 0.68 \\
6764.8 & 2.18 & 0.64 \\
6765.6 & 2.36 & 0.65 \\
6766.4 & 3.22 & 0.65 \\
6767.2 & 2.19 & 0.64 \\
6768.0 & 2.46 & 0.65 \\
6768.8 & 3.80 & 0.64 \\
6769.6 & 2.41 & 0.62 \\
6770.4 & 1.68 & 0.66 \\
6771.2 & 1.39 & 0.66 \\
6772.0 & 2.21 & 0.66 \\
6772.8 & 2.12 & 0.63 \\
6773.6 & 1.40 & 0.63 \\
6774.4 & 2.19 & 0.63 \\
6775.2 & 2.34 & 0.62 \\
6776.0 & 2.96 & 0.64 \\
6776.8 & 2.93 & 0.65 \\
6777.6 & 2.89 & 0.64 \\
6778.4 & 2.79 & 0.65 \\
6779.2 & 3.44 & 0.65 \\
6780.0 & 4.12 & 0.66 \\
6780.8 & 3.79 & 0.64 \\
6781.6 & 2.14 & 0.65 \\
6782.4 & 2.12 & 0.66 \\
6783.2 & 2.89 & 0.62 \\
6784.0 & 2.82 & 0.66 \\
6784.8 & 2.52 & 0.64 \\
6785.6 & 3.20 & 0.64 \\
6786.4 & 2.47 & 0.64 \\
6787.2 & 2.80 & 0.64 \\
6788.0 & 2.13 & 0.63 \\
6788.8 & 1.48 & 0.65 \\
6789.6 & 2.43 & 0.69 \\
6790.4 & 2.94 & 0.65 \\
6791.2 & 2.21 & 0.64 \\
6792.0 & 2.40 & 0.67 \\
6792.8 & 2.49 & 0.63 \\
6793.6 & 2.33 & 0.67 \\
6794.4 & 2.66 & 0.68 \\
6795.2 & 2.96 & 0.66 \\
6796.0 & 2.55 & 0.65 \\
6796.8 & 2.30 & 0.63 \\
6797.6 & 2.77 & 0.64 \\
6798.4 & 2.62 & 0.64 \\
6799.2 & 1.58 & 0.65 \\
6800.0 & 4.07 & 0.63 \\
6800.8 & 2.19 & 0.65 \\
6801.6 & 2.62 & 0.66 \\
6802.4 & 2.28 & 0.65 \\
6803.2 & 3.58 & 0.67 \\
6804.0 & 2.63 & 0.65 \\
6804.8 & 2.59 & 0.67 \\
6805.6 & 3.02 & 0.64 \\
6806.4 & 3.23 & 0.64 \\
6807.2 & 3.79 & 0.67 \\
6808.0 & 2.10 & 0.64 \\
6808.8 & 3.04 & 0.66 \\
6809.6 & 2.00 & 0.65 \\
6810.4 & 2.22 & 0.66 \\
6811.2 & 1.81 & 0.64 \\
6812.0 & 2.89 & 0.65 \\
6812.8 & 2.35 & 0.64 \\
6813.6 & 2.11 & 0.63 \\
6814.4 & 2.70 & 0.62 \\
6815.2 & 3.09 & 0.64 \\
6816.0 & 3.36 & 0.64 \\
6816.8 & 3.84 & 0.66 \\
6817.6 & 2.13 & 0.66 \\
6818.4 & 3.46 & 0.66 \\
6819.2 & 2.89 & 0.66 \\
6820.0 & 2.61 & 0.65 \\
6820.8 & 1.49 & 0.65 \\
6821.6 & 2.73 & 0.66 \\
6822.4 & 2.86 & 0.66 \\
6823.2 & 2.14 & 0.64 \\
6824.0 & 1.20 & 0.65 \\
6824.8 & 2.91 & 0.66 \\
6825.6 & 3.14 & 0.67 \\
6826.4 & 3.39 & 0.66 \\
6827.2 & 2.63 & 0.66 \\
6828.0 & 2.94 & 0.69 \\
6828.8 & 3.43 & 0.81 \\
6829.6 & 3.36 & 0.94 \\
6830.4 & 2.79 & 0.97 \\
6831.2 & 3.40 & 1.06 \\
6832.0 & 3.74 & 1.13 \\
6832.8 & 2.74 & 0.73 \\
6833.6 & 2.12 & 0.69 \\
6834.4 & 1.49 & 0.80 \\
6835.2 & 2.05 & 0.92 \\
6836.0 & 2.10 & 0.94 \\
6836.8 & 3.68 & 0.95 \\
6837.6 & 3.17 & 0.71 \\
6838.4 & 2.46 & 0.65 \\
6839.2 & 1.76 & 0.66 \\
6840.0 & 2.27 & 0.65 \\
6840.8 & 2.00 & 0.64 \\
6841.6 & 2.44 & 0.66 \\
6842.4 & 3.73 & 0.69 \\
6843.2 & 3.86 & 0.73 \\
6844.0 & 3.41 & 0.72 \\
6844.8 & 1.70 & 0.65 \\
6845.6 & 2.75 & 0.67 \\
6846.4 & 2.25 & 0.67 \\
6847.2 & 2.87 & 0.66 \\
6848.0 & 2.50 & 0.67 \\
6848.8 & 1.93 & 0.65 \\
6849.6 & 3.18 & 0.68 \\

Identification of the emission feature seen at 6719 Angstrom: [N II] 6583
